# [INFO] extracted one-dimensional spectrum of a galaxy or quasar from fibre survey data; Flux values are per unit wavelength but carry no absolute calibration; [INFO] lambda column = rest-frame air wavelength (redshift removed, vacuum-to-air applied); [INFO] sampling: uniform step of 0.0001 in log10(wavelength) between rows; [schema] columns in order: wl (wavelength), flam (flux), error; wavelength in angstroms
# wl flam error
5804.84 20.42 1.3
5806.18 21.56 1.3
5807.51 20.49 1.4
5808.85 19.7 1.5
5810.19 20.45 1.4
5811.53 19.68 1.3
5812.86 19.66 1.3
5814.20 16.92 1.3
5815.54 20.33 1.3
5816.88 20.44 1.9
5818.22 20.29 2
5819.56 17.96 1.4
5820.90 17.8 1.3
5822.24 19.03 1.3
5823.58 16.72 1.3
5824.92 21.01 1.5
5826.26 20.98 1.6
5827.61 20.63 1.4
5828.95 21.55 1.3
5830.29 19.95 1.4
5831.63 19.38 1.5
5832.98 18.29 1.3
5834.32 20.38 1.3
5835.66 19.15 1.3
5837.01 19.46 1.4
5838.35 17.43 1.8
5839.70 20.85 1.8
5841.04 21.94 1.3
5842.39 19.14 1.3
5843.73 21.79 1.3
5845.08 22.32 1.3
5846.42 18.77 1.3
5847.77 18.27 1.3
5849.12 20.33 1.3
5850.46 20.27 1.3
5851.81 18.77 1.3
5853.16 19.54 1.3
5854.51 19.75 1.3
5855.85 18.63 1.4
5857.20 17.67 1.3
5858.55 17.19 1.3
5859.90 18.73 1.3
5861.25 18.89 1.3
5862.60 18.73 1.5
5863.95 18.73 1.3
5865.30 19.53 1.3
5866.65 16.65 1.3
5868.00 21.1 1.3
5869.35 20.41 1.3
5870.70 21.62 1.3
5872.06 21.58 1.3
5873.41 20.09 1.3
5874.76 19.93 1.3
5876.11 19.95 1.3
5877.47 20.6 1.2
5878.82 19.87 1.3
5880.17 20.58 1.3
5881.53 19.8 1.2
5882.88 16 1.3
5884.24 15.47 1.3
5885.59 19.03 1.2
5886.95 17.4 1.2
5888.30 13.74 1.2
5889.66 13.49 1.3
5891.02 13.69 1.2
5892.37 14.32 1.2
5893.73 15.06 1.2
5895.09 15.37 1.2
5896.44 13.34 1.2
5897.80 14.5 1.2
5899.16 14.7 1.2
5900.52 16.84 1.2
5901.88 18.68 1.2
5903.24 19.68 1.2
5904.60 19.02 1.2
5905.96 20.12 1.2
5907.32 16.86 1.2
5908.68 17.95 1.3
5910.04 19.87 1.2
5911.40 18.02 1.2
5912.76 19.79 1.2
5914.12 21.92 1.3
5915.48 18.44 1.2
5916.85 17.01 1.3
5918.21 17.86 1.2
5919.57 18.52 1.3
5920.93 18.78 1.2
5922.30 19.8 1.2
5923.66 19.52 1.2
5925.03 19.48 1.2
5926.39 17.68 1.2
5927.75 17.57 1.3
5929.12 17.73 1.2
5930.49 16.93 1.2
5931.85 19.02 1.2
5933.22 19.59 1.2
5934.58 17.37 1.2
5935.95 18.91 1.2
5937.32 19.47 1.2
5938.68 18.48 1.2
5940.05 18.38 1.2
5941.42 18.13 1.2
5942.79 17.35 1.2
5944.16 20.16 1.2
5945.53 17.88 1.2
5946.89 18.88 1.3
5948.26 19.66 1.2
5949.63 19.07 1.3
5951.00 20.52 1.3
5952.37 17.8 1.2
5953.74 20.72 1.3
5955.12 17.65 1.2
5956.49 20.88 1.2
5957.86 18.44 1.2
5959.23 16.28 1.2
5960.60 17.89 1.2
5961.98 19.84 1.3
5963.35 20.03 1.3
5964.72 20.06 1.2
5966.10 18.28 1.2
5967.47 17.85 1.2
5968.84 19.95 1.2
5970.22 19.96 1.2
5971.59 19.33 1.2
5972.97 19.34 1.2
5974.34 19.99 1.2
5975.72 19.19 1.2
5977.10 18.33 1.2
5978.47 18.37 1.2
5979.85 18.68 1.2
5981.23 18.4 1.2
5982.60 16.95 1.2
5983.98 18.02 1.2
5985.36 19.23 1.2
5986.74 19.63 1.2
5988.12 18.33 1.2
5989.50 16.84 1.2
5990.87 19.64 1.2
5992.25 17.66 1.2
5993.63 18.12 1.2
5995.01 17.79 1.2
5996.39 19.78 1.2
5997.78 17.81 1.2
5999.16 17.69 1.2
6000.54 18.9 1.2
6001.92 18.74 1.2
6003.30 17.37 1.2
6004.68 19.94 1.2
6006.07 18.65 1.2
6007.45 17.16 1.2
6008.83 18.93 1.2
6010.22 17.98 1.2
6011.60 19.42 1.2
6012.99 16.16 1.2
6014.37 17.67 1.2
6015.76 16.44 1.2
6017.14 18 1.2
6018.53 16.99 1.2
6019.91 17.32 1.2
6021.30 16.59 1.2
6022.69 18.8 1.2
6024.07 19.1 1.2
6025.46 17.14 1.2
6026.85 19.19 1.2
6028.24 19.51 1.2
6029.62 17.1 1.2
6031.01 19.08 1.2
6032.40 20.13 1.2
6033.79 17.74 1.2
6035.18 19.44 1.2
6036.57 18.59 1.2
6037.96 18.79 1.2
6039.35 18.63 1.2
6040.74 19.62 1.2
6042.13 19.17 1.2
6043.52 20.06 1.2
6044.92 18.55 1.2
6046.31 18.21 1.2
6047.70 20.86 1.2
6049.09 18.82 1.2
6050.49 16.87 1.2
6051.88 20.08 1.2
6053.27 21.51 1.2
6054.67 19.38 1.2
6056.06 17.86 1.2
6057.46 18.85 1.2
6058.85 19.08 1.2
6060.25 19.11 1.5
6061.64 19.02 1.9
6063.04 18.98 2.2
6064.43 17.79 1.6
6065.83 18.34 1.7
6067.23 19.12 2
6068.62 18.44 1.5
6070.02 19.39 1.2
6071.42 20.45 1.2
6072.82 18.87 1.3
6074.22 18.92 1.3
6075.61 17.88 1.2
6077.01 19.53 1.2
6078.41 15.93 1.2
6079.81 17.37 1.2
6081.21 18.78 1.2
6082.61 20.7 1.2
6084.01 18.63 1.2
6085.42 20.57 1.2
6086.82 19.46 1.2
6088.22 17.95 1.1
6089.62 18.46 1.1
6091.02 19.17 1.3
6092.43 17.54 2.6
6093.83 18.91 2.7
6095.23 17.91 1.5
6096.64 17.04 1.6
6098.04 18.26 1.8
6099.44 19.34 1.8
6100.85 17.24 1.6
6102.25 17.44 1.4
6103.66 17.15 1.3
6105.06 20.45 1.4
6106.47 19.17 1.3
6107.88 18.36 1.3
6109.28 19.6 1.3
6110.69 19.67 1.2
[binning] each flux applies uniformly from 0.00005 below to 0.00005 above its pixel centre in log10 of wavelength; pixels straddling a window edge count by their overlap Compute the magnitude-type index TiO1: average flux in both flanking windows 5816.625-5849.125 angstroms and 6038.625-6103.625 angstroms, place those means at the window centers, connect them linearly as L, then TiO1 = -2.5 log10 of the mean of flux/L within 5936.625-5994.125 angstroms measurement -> 0.02 mag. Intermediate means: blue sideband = 19.7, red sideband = 18.8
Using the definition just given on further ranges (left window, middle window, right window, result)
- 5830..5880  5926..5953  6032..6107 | 0.043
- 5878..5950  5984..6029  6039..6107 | 0.012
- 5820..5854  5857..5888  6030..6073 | 0.031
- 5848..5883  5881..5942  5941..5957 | 0.095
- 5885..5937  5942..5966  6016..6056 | -0.059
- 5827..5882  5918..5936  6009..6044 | 0.038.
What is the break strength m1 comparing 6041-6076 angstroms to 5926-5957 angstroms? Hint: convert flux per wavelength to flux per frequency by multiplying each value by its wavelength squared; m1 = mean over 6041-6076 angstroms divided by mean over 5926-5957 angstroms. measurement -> 1.1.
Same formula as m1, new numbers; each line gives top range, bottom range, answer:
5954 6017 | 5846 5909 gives 1.06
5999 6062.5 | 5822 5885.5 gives 1.01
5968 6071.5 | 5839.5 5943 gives 1.05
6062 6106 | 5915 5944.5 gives 1.06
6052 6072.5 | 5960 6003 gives 1.05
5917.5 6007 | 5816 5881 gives 0.99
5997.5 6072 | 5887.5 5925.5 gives 1.12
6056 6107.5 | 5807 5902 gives 1.07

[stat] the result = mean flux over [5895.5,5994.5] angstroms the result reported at 18.5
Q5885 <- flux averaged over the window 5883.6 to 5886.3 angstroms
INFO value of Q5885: 17.3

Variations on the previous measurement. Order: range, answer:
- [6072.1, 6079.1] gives 18.2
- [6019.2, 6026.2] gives 17.8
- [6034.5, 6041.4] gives 19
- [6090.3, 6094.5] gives 18.5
